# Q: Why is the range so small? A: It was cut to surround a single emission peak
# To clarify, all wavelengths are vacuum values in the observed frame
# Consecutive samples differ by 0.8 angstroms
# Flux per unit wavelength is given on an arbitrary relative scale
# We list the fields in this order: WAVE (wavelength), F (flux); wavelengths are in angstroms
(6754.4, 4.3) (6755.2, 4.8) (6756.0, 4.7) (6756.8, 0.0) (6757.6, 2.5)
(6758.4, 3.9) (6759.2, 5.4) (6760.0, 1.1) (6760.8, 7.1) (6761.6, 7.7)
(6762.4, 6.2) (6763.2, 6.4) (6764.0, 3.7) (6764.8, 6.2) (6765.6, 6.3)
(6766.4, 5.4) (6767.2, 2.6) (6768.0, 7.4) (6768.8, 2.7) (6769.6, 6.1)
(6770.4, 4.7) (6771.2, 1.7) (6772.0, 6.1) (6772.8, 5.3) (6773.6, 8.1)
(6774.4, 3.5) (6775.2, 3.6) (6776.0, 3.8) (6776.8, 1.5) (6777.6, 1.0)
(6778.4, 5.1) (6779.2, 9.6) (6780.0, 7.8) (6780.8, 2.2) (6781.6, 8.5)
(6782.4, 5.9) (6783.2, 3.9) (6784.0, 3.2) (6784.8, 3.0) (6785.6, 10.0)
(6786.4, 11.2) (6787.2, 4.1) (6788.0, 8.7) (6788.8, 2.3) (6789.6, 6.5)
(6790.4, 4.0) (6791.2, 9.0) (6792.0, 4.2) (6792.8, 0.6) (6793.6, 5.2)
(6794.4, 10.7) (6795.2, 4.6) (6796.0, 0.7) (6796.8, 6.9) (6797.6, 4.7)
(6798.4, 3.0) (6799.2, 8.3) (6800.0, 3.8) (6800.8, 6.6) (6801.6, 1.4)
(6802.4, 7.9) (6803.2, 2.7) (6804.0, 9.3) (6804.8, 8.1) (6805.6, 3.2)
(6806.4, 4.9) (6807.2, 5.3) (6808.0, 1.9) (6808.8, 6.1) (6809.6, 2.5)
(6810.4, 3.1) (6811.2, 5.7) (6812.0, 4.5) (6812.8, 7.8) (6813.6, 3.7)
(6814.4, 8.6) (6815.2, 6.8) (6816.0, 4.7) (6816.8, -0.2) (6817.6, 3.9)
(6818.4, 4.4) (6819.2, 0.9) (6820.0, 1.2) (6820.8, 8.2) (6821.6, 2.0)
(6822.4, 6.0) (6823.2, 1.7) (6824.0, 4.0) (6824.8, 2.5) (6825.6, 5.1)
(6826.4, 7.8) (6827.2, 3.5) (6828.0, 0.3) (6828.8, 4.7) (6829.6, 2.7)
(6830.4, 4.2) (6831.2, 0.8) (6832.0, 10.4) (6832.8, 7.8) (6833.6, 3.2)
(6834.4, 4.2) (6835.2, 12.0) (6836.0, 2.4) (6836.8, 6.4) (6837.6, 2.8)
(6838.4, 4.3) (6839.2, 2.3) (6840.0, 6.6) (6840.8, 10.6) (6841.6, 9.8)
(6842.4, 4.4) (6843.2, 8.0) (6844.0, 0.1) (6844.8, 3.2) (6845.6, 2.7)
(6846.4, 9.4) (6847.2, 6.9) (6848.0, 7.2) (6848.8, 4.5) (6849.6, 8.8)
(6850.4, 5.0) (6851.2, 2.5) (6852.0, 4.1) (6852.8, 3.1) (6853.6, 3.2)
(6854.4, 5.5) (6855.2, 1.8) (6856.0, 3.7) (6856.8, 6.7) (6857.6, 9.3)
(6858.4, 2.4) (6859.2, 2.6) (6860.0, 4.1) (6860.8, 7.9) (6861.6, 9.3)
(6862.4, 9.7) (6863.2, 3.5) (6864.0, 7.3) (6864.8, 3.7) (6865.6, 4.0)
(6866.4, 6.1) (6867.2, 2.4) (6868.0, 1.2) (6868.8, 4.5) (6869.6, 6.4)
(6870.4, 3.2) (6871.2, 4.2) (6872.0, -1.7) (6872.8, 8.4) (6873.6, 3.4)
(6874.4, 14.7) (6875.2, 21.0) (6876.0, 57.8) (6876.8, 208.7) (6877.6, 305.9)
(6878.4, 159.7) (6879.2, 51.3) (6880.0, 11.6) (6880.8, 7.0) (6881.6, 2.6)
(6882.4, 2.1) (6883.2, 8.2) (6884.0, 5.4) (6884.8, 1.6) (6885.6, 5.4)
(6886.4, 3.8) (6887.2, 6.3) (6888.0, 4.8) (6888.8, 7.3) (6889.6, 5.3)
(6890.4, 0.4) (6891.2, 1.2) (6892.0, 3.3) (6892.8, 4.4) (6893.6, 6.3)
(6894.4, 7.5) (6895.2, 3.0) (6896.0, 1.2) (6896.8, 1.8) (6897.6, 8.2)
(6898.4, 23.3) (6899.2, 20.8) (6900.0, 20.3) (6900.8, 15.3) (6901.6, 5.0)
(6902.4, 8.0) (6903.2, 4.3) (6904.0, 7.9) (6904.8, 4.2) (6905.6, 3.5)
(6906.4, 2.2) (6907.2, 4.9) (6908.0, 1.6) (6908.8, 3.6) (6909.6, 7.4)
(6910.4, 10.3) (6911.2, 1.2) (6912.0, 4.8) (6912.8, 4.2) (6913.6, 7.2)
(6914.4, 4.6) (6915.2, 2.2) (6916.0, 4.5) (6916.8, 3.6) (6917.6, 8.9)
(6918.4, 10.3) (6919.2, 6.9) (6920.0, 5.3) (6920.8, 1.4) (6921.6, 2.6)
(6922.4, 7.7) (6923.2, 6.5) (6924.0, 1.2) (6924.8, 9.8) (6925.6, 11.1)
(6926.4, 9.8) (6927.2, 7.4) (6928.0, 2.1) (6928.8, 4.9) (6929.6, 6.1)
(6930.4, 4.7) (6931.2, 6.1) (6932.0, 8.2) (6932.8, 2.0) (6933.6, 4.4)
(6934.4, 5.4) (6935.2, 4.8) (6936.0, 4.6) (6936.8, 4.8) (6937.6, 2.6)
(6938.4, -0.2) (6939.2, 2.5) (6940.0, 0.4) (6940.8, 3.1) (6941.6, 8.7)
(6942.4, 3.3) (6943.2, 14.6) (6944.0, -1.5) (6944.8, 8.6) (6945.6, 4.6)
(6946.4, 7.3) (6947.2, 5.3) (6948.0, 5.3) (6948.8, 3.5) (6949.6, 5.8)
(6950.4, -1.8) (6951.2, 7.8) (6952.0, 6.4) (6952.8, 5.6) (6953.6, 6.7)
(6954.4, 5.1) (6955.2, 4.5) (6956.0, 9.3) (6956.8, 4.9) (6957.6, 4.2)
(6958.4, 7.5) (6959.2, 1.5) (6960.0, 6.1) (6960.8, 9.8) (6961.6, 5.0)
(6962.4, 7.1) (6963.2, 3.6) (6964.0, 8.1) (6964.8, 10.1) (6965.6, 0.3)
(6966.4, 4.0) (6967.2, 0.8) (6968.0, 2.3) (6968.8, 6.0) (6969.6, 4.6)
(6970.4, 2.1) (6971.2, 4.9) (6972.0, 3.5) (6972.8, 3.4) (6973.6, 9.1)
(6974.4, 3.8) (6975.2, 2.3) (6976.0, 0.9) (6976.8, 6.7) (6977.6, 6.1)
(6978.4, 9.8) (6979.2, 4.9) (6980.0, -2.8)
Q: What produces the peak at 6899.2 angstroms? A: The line [N II]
